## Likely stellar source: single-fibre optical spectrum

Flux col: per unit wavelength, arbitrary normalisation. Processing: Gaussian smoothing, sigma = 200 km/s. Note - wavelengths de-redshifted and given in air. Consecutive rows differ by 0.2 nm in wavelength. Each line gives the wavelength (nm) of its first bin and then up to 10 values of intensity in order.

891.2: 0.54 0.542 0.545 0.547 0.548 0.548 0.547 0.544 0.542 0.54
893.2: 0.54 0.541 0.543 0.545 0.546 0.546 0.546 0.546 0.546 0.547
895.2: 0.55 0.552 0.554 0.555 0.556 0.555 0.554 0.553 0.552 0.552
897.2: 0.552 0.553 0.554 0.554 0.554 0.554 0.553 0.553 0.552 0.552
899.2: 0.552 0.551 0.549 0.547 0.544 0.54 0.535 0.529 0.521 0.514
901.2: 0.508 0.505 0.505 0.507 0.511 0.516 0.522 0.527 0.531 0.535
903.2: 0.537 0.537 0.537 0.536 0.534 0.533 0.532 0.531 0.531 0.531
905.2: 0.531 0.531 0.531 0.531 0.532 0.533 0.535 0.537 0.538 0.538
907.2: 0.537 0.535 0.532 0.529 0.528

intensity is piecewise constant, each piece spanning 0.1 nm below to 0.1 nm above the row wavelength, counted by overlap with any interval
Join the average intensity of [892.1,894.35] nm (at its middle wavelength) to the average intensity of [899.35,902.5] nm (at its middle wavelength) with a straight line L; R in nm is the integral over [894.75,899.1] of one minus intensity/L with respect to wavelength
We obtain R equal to -0.15 nm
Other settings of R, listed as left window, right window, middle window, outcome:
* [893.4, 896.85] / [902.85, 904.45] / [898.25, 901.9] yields 0.045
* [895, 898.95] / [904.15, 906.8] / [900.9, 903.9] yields 0.100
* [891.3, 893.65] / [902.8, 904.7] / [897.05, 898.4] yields -0.035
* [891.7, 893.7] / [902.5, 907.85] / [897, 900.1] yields -0.072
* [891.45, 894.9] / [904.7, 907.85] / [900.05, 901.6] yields 0.048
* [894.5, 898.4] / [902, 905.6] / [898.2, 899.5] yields -0.017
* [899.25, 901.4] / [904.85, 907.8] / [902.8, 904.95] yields -0.003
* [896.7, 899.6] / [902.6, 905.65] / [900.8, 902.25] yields 0.084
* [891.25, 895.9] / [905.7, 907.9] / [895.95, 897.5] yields -0.029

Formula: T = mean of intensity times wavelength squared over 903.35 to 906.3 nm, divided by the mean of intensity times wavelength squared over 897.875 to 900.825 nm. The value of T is 1.0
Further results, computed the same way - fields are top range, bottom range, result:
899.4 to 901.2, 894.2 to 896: 0.98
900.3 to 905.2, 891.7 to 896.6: 0.98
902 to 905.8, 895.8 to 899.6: 0.97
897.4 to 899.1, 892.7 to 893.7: 1.03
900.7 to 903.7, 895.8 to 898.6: 0.95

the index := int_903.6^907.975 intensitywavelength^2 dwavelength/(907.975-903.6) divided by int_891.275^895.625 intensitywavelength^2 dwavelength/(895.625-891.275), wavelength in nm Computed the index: 1.00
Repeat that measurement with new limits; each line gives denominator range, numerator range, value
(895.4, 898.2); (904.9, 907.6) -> 0.98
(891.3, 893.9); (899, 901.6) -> 1.00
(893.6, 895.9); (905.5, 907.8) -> 1.00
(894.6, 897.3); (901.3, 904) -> 0.96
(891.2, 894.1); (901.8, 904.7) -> 1.00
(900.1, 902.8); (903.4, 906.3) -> 1.03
